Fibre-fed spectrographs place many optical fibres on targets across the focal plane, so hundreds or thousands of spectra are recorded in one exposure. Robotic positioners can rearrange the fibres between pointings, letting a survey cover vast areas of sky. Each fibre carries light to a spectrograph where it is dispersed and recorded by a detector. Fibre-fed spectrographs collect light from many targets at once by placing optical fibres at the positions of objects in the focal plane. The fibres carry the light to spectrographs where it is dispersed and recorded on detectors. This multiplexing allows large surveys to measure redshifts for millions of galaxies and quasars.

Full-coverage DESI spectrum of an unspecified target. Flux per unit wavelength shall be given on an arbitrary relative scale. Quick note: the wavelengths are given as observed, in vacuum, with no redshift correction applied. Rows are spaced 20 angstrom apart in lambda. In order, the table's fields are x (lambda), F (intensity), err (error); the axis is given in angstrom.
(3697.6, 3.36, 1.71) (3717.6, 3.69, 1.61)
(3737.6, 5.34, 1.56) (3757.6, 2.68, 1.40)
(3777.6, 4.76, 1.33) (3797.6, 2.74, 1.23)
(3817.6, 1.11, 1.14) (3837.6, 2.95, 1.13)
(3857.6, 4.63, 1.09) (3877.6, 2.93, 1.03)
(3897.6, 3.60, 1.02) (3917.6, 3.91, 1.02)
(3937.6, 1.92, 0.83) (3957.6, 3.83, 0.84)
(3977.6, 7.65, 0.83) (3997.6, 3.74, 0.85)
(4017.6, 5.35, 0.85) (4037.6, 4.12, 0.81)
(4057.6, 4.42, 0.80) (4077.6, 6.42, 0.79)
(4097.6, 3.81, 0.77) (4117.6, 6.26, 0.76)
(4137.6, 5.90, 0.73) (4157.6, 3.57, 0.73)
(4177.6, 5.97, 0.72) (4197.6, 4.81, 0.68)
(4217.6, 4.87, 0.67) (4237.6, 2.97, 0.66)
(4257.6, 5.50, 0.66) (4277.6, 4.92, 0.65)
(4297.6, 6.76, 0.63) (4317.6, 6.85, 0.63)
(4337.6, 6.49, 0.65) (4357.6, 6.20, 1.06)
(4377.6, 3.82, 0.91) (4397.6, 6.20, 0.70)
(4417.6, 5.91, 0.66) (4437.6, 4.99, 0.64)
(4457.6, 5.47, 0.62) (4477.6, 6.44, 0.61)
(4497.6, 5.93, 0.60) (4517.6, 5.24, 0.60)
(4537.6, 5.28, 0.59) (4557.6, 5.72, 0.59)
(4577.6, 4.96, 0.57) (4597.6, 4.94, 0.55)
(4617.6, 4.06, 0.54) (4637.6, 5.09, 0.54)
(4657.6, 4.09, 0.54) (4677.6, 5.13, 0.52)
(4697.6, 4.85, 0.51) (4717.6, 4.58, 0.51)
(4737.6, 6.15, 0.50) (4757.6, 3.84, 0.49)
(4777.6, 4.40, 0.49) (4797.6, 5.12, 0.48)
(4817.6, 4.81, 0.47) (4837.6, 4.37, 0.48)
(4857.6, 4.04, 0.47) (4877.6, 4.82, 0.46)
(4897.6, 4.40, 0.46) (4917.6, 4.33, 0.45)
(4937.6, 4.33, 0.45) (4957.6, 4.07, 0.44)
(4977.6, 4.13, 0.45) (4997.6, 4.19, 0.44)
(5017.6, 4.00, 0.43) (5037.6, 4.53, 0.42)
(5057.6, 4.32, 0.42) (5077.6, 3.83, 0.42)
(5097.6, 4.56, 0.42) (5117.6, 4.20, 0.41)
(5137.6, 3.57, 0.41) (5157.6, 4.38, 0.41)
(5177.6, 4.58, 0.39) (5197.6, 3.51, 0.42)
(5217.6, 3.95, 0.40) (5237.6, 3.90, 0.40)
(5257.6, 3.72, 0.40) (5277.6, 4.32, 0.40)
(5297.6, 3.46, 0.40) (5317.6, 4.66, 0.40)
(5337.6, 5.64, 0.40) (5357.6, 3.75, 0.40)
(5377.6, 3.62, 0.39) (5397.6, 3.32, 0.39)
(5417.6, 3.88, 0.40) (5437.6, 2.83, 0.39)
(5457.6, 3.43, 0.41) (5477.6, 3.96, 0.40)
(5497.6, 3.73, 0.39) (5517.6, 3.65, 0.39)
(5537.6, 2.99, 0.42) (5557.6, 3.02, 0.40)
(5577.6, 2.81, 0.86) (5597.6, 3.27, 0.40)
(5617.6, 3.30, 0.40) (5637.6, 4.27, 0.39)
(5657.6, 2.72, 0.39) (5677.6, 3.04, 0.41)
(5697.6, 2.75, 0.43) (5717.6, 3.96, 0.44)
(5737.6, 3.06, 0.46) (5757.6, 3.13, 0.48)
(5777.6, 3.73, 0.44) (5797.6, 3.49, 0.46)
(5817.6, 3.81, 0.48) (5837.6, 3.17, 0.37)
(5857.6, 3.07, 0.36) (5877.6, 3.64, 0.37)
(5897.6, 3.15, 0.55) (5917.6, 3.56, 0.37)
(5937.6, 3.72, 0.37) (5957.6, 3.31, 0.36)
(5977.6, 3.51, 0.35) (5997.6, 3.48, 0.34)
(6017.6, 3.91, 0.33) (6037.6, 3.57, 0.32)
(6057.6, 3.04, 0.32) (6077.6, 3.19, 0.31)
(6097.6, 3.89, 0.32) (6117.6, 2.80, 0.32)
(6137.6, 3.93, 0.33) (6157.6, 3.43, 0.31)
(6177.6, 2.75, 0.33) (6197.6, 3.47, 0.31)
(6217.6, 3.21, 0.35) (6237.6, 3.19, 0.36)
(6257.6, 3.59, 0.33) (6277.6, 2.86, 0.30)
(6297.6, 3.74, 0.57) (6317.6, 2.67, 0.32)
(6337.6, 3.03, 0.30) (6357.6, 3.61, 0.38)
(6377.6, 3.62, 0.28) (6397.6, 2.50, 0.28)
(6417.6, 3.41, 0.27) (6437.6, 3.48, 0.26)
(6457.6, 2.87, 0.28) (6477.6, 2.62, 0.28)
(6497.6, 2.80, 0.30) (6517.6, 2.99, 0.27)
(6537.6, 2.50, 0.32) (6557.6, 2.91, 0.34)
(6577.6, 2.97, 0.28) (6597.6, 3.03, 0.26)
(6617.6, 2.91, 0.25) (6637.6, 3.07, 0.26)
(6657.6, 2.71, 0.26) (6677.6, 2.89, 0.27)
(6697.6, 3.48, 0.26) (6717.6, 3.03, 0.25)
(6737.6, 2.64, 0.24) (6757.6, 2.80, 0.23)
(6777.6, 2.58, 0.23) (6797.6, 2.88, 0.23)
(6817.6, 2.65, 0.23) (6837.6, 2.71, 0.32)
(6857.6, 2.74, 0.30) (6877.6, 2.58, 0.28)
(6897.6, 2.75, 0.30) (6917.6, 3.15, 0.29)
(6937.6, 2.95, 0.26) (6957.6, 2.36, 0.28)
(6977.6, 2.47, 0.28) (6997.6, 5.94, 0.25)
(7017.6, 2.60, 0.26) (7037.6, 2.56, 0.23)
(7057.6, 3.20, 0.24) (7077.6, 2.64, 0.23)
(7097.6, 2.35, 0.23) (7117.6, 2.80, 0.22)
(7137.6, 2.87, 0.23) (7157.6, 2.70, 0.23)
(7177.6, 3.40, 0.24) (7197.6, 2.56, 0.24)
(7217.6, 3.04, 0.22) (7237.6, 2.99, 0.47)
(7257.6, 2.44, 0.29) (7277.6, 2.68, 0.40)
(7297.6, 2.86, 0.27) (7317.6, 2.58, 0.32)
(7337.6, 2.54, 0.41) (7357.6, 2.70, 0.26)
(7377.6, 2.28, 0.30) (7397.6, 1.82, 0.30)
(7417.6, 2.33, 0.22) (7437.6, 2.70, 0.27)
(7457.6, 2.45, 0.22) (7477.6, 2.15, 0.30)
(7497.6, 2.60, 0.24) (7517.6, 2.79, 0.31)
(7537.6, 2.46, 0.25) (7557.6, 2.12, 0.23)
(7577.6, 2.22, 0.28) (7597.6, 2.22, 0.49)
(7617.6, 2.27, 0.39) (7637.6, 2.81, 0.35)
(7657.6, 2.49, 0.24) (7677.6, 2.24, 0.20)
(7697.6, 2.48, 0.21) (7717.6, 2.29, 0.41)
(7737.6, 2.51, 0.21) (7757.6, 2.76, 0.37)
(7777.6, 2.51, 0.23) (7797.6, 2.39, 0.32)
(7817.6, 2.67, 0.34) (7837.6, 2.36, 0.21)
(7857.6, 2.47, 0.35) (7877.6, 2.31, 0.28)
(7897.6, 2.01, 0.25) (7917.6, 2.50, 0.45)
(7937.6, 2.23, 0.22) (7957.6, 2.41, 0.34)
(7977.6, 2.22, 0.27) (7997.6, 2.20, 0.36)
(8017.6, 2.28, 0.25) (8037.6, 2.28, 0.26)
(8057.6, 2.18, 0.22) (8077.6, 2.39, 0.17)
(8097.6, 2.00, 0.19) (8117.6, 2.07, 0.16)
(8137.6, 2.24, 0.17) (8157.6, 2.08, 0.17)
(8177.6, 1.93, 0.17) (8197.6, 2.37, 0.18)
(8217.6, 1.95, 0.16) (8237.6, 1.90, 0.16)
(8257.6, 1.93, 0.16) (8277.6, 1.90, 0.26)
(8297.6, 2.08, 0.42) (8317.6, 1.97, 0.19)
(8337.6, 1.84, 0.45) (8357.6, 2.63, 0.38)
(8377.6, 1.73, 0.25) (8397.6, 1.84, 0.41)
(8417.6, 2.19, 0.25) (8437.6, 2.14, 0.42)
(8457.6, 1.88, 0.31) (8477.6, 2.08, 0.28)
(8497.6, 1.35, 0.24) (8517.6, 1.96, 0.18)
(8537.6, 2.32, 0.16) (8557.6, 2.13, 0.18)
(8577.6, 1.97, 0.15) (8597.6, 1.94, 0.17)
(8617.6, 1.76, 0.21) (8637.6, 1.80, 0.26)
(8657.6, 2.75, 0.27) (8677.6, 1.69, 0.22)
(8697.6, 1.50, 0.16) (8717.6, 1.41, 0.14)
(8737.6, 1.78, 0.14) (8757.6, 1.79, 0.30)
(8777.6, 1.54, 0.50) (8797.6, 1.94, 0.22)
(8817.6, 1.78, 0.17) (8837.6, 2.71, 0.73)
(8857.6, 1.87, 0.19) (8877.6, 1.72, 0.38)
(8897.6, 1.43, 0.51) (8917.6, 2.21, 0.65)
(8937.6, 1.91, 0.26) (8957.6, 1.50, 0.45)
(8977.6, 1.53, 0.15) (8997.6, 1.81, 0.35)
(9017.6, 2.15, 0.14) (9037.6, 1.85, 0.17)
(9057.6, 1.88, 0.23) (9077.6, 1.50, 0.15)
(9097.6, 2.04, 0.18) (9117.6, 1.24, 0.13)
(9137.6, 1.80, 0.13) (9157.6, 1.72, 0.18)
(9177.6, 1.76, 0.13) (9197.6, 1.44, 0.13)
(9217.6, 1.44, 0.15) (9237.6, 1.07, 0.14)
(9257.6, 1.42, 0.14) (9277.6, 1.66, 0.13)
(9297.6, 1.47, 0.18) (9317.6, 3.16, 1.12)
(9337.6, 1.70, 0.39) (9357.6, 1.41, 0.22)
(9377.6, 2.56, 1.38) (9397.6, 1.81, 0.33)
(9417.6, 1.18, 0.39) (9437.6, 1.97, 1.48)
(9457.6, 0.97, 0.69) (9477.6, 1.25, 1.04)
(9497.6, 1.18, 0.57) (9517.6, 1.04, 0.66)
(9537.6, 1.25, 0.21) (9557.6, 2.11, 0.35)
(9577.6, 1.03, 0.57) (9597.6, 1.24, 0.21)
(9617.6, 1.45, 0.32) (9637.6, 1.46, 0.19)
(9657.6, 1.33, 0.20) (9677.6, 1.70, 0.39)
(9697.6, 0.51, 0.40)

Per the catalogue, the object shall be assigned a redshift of 0.07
